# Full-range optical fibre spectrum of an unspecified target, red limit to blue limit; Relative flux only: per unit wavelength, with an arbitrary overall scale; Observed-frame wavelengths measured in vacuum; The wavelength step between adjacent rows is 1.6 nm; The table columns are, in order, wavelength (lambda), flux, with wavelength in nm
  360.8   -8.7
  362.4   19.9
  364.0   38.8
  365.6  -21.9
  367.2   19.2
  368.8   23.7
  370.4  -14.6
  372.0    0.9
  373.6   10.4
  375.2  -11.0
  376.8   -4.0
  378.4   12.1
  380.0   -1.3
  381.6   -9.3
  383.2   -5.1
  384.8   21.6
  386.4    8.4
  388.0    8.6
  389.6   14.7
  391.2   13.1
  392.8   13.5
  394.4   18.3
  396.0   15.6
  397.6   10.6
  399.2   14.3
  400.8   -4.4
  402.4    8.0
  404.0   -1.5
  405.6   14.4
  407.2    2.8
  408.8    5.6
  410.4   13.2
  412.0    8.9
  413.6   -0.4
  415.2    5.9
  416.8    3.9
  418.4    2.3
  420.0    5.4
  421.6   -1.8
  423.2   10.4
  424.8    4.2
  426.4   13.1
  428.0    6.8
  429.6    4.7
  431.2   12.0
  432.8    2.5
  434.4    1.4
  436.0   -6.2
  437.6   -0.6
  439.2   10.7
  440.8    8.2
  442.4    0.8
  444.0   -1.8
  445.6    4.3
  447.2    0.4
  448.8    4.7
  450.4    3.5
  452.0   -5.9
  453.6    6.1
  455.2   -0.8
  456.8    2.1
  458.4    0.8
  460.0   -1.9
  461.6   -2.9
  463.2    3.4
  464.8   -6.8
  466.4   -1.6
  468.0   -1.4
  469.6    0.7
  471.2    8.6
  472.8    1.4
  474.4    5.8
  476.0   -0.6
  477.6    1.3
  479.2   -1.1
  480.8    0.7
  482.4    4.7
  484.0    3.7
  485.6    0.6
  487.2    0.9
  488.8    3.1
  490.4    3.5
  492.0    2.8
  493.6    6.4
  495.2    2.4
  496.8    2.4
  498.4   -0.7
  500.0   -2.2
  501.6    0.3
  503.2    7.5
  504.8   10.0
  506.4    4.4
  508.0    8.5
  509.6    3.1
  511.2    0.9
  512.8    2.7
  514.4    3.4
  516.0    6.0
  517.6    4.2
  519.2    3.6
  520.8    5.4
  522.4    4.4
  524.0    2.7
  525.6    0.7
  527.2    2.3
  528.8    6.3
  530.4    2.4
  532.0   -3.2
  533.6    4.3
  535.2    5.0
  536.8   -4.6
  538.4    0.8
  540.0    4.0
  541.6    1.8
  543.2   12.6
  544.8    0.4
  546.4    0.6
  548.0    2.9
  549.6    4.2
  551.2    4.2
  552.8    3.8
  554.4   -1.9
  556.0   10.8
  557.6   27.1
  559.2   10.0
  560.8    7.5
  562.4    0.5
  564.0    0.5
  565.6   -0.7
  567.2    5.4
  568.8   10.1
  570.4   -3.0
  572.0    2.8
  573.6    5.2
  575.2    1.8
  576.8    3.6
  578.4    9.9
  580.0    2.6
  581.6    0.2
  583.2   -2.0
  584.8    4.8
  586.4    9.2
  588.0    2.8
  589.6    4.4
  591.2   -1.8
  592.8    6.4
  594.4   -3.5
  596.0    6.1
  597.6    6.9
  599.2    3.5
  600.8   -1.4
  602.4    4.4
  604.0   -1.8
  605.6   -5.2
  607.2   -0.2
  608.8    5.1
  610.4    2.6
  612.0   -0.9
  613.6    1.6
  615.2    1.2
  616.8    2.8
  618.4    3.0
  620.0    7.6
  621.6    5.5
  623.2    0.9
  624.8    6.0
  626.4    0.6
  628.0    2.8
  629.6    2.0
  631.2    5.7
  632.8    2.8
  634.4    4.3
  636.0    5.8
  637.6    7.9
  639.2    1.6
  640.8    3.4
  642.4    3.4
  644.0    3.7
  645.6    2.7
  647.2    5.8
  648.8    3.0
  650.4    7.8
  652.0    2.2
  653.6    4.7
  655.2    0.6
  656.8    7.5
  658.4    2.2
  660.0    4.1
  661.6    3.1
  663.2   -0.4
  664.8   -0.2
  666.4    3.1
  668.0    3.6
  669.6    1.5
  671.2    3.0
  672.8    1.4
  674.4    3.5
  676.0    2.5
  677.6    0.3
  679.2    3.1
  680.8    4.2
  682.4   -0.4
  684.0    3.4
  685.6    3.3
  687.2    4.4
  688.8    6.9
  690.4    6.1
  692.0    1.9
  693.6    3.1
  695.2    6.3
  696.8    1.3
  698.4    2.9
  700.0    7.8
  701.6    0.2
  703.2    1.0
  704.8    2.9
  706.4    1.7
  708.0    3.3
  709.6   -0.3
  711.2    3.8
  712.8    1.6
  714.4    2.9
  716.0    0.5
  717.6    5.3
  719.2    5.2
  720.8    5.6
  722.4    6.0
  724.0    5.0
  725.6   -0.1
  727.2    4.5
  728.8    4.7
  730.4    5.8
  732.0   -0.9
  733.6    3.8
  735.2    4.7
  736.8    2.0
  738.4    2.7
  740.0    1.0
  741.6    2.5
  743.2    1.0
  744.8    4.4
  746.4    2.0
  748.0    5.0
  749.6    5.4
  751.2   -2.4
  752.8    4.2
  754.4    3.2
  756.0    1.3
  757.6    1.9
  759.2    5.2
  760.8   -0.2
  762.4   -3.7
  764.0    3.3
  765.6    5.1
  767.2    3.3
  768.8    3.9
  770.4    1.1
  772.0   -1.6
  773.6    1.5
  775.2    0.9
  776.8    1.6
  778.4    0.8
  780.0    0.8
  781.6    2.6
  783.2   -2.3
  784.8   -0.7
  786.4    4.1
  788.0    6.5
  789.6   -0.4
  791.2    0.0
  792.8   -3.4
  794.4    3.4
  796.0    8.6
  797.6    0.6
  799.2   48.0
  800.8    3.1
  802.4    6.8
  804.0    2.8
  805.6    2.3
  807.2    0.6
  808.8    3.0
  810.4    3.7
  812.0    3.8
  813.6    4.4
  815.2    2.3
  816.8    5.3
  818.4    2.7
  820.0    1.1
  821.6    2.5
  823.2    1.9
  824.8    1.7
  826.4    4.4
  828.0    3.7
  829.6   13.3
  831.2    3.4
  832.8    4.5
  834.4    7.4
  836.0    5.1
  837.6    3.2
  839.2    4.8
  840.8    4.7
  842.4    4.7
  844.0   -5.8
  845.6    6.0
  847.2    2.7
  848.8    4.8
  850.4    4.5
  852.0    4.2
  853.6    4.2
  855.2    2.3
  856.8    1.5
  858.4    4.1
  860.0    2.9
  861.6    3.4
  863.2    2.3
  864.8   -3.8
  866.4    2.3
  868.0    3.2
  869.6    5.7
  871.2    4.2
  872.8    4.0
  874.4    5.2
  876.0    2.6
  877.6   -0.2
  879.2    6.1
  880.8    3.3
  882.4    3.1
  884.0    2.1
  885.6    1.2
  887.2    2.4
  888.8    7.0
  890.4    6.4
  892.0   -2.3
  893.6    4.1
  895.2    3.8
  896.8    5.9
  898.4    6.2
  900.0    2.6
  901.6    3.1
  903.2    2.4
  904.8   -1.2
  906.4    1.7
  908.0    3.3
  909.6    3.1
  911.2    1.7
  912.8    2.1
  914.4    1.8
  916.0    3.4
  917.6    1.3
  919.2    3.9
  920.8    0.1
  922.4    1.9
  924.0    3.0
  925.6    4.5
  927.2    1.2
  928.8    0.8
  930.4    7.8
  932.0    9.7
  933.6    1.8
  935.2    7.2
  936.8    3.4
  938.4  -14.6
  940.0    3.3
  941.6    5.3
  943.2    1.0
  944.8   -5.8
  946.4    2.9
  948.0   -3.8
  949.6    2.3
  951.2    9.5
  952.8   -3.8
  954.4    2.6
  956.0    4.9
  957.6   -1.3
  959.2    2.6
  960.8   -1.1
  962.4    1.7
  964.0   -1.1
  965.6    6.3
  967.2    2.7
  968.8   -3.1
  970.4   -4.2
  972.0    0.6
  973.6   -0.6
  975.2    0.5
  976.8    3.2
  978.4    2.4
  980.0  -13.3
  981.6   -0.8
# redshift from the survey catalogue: 1.143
